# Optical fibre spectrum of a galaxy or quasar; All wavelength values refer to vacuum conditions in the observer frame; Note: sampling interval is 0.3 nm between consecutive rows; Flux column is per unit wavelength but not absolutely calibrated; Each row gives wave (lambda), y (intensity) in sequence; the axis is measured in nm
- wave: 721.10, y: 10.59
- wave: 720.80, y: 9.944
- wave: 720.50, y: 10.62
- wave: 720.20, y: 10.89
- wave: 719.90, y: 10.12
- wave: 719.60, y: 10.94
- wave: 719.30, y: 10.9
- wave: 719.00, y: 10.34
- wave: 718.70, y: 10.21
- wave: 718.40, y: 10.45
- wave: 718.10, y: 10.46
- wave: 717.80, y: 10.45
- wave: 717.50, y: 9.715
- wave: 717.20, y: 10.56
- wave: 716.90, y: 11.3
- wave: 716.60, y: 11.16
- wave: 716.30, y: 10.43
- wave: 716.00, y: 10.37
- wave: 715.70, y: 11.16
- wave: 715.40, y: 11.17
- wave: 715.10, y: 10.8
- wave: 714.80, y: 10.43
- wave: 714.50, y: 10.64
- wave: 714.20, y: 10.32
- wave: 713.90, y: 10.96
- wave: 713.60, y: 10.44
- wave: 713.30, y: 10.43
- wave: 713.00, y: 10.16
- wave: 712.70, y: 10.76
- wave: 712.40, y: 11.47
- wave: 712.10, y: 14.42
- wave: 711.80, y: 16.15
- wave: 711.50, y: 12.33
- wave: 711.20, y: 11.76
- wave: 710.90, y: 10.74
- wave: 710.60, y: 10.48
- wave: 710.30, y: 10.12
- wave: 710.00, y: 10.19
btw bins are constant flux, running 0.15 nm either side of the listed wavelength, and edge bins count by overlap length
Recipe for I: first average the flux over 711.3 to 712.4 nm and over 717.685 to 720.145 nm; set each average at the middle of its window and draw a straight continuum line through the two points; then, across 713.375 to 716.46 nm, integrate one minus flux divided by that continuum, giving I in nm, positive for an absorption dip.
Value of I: 0.42 nm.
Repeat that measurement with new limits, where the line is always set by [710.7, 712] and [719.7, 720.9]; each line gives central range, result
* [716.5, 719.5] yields 0.13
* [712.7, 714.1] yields 0.19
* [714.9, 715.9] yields 0.06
